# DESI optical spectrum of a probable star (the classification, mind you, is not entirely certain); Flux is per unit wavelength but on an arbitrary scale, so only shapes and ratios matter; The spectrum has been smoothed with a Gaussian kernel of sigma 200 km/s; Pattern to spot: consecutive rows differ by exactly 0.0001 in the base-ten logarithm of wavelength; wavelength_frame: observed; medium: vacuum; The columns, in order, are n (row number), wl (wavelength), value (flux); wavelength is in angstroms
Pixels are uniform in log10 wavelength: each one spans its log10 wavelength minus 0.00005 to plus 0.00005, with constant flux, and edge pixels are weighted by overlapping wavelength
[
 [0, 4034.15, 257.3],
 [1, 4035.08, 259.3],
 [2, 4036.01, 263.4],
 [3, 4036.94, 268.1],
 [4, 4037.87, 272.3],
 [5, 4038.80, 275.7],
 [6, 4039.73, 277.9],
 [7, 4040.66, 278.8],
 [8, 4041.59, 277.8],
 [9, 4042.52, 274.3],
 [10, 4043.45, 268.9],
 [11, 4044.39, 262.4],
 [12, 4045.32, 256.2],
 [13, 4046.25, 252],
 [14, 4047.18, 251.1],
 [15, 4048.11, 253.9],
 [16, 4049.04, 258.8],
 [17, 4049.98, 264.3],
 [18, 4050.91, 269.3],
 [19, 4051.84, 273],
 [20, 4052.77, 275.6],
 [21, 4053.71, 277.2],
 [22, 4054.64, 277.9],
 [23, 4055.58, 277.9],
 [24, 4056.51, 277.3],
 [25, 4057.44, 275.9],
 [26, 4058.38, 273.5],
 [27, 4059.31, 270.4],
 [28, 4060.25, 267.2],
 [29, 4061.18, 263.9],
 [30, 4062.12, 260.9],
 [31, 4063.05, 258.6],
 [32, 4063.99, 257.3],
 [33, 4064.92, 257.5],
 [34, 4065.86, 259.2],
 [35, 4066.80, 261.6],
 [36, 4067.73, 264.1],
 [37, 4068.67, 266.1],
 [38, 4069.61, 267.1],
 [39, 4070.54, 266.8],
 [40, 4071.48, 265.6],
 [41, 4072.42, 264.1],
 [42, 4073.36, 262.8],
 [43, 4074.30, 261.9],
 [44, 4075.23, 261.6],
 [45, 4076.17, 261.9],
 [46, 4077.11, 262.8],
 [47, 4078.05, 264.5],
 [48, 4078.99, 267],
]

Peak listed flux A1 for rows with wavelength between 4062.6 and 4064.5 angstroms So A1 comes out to 258.6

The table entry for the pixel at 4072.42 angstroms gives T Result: 264.1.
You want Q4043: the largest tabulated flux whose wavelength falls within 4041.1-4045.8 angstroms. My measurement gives 277.8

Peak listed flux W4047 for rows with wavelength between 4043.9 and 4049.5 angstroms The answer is 262.4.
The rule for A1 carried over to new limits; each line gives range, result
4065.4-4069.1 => 266.1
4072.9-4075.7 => 262.8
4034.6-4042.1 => 278.8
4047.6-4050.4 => 264.3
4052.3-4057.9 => 277.9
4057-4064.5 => 275.9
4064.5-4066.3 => 259.2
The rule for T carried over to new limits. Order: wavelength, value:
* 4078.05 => 264.5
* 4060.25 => 267.2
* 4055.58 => 277.9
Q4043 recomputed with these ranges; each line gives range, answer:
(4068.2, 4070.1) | 267.1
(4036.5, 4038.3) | 272.3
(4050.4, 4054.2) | 277.2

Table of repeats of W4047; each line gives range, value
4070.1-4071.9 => 266.8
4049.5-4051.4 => 269.3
